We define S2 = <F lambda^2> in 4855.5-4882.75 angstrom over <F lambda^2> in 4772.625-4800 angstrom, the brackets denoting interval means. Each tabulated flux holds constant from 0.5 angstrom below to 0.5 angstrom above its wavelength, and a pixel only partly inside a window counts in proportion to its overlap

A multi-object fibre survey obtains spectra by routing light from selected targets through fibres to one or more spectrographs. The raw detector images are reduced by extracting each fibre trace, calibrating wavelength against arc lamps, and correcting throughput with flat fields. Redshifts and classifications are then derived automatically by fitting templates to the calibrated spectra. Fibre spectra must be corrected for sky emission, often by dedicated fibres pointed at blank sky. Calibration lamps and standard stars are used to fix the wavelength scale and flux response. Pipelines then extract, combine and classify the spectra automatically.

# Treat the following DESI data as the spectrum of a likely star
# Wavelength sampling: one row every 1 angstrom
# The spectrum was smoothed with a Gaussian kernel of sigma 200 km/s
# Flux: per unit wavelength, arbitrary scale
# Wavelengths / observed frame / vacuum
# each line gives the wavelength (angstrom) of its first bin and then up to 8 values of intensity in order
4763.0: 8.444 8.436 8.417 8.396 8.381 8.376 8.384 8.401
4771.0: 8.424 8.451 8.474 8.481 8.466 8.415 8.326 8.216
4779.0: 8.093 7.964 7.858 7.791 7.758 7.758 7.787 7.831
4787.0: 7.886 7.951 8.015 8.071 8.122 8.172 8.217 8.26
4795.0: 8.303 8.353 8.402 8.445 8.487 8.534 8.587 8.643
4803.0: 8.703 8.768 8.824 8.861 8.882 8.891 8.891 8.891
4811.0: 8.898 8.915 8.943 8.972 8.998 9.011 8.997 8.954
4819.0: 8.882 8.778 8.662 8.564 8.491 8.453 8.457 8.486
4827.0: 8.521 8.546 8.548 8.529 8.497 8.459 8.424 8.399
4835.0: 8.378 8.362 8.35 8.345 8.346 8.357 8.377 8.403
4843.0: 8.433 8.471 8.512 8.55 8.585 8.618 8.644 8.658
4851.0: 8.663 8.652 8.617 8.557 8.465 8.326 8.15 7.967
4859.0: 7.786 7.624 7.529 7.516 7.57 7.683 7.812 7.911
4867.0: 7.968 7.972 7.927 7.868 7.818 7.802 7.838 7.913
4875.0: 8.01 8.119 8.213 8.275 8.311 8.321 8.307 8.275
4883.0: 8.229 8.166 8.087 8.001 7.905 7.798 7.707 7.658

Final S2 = 1.01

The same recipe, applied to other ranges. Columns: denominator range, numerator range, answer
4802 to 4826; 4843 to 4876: 0.94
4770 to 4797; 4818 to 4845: 1.06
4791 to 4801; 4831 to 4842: 1.02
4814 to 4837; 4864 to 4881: 0.95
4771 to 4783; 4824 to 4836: 1.05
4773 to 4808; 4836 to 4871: 1.02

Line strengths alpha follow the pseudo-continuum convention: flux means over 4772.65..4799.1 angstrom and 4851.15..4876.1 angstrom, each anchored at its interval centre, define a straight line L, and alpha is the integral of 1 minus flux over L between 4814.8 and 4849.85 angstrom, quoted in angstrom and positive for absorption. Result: -2.20 angstrom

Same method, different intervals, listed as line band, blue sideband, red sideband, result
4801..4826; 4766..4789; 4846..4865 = -1.9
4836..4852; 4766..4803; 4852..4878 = -0.9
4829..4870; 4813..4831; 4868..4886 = 0.6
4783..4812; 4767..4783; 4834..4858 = -0.3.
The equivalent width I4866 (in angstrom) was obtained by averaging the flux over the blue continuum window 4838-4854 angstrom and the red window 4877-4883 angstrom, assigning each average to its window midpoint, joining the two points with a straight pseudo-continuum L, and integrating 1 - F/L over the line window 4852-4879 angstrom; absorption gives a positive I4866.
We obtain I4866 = 1.3 angstrom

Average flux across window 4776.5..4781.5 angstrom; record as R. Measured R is 8.09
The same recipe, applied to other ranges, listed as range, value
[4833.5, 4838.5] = 8.37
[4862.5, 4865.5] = 7.69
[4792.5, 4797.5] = 8.31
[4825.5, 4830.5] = 8.53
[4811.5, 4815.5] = 8.96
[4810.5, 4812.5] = 8.91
